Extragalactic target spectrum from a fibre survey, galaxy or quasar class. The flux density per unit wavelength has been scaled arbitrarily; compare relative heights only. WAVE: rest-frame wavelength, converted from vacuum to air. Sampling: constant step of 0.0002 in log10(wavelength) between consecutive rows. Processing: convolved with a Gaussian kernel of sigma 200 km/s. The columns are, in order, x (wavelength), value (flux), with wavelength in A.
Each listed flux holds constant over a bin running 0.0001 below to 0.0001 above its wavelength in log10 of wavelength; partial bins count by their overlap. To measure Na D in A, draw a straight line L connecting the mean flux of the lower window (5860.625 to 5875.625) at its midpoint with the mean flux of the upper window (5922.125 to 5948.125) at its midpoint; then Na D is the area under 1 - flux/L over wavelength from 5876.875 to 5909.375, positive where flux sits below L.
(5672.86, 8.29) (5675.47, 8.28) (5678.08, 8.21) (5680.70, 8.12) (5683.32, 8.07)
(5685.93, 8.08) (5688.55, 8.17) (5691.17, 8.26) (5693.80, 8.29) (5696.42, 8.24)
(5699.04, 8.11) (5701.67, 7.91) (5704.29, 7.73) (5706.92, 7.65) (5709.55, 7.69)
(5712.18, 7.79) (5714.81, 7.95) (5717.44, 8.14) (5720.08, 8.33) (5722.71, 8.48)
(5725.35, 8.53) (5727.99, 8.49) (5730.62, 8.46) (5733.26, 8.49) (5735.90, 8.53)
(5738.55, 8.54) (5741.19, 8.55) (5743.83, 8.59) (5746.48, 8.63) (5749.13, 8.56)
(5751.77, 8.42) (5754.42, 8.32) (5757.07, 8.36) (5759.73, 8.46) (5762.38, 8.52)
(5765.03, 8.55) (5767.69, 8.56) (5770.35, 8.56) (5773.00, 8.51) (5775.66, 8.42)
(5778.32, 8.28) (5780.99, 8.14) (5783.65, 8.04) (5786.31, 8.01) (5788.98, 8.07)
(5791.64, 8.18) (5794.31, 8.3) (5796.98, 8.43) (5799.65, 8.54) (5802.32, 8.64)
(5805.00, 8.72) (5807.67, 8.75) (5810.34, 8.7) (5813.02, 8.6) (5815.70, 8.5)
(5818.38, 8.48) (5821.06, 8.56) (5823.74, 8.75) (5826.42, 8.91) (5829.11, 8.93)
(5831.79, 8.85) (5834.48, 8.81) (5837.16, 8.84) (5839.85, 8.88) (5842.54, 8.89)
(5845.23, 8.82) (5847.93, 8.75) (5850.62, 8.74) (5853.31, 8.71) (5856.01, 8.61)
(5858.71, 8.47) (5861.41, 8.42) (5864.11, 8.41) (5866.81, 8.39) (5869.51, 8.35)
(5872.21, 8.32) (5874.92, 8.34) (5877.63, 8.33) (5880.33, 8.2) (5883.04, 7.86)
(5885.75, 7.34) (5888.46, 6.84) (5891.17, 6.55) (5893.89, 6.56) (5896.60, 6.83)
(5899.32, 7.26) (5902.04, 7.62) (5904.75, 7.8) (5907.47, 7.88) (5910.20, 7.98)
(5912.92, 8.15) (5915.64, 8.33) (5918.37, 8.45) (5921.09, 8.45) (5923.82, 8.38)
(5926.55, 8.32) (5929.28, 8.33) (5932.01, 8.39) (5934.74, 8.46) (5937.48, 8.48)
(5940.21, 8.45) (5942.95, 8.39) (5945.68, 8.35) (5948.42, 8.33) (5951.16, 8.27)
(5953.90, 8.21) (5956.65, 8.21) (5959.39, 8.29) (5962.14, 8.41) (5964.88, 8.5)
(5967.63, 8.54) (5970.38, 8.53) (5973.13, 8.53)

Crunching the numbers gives 3.74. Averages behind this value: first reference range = 8.37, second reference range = 8.39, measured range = 7.41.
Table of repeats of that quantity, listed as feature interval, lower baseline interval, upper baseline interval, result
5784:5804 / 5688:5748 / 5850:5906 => -0.6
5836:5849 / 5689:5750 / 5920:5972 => -0.8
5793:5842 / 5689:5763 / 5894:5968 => -2.7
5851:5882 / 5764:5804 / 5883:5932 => -1.9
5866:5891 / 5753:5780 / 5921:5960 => 1.4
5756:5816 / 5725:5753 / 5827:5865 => 1.3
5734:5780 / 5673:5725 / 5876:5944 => -2.6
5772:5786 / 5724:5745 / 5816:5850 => 0.6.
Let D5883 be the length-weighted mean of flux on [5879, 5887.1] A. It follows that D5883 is 7.8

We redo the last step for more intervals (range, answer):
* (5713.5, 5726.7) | 8.28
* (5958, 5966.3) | 8.4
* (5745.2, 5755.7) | 8.49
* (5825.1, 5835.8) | 8.87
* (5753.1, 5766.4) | 8.44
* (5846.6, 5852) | 8.76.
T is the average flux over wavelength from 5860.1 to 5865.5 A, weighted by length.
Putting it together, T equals 8.42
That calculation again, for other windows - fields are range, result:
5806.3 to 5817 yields 8.64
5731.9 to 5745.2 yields 8.54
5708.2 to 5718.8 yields 7.89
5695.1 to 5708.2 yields 7.93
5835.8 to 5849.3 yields 8.84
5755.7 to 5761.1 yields 8.4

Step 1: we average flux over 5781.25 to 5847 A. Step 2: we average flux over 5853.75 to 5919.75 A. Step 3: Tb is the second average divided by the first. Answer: 0.92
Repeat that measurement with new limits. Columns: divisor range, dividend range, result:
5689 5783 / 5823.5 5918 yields 0.98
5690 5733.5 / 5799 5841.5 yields 1.07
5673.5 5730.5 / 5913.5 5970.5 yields 1.03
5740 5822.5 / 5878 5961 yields 0.94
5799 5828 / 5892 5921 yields 0.89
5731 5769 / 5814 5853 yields 1.03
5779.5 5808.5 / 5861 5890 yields 0.97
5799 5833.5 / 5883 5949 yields 0.91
